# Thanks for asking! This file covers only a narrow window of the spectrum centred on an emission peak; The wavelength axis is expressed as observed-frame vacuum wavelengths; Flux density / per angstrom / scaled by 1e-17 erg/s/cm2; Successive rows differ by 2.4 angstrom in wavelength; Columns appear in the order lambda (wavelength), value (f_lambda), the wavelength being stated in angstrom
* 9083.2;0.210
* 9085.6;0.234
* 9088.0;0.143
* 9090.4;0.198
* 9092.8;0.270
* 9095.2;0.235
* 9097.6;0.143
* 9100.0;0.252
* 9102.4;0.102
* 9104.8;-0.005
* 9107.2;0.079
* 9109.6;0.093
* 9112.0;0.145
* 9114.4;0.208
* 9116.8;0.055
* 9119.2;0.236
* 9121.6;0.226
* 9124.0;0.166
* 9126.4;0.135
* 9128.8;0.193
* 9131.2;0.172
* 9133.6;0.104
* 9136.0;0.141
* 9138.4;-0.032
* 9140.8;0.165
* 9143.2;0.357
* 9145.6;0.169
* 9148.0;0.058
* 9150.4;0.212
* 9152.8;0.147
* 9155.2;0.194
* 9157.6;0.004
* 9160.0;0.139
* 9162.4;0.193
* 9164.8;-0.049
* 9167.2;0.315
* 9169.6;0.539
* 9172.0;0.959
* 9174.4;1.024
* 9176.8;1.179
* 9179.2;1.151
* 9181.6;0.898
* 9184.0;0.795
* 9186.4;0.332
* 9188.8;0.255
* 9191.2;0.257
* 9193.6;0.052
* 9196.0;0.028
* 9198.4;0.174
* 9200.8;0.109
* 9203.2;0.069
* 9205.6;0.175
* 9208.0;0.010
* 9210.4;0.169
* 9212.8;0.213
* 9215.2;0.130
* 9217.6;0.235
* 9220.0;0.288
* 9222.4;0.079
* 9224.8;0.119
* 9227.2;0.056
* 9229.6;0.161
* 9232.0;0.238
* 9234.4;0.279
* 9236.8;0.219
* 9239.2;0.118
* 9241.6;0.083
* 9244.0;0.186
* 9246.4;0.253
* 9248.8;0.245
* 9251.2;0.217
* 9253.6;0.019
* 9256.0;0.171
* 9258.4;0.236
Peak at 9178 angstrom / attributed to [O II]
